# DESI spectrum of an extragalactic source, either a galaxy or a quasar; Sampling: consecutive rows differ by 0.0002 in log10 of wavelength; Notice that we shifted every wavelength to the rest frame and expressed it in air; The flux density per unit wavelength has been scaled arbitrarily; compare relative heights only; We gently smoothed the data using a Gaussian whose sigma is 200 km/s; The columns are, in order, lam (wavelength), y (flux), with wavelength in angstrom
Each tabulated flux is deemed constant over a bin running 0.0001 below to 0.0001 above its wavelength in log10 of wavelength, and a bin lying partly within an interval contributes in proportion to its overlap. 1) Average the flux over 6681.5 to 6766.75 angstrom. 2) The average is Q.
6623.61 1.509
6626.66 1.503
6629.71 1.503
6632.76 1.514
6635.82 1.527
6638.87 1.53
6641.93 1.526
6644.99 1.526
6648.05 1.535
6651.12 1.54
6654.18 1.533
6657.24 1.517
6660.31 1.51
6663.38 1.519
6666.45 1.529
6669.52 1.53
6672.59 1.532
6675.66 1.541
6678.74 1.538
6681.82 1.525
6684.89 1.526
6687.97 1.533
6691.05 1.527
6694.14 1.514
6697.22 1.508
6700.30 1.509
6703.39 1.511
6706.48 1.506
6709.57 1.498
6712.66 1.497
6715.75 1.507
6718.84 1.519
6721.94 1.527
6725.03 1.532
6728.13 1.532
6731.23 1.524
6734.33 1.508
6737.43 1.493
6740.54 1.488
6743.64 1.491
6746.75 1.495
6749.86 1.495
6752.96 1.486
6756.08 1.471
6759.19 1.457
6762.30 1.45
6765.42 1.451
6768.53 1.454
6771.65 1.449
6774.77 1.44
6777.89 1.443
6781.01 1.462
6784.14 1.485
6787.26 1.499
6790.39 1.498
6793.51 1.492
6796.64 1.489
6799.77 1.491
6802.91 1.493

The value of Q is 1.5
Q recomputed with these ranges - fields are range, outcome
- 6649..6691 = 1.53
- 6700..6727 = 1.51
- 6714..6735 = 1.52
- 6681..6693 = 1.53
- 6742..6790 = 1.47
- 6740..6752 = 1.49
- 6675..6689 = 1.53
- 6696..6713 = 1.51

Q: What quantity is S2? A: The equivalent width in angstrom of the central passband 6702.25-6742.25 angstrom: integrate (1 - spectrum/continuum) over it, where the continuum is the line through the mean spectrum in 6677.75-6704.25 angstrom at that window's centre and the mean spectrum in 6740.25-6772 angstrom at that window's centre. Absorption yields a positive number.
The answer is -0.4 angstrom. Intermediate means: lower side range 1.52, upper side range 1.47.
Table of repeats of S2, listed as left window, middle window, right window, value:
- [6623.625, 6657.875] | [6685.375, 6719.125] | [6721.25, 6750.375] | 0.0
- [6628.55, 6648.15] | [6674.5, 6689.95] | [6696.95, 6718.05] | -0.2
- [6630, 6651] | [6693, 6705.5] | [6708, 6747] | 0.0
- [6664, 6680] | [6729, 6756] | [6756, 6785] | -0.4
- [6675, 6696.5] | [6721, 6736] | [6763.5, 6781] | -0.4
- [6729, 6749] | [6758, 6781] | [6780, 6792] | 0.6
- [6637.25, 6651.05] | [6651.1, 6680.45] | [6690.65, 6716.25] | -0.1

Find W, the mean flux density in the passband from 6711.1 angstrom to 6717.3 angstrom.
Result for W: 1.5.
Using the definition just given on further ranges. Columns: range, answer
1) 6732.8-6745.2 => 1.49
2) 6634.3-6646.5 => 1.53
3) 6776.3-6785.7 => 1.46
